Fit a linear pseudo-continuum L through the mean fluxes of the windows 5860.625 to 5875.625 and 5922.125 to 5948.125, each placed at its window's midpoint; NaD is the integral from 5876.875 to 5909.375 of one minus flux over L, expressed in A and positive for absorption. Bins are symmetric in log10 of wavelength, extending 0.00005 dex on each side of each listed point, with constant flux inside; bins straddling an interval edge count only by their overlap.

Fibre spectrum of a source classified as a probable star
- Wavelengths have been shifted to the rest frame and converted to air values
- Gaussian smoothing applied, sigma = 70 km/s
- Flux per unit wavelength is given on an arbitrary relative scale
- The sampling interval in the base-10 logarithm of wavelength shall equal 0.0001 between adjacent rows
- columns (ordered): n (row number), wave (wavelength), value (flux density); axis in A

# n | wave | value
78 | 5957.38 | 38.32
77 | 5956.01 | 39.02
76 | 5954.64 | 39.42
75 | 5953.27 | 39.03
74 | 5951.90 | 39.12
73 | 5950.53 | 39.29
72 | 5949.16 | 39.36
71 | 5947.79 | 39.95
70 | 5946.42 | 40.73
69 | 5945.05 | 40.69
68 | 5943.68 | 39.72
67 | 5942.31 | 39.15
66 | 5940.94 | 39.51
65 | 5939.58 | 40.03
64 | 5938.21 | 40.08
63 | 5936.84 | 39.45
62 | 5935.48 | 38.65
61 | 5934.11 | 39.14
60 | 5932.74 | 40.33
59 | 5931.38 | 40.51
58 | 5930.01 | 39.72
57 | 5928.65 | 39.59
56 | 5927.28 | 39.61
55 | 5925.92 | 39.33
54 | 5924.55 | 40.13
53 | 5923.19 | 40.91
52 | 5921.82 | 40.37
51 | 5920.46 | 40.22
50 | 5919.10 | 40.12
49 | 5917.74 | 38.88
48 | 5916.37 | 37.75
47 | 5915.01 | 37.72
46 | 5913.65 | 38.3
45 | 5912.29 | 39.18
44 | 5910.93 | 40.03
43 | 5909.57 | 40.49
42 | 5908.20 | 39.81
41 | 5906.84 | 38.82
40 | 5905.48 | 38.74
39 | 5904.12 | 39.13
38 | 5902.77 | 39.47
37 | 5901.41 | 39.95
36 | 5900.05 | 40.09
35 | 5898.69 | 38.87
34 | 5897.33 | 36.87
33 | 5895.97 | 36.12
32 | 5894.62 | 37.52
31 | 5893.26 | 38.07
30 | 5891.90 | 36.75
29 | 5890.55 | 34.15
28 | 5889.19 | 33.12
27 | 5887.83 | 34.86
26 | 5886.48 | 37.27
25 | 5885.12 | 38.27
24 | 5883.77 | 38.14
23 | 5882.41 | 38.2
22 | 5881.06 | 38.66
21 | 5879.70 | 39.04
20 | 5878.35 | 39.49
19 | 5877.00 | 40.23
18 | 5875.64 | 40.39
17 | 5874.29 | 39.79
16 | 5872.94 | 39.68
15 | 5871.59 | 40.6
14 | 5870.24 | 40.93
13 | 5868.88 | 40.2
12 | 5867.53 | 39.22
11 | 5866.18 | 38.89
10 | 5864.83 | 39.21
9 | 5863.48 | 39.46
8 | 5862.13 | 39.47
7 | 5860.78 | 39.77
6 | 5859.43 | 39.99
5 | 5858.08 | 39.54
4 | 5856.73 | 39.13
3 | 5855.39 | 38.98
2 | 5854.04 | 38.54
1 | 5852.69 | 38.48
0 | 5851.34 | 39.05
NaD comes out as 1.5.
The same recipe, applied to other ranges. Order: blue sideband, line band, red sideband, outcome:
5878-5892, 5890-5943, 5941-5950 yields -0.78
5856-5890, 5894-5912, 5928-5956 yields 0.15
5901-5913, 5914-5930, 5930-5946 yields 0.05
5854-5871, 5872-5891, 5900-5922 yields 0.68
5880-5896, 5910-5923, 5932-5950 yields -0.29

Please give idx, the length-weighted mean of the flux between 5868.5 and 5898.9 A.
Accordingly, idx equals 38.1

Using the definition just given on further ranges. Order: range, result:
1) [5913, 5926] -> 39.4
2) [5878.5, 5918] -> 38.1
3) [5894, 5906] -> 38.6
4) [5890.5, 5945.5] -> 39.2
